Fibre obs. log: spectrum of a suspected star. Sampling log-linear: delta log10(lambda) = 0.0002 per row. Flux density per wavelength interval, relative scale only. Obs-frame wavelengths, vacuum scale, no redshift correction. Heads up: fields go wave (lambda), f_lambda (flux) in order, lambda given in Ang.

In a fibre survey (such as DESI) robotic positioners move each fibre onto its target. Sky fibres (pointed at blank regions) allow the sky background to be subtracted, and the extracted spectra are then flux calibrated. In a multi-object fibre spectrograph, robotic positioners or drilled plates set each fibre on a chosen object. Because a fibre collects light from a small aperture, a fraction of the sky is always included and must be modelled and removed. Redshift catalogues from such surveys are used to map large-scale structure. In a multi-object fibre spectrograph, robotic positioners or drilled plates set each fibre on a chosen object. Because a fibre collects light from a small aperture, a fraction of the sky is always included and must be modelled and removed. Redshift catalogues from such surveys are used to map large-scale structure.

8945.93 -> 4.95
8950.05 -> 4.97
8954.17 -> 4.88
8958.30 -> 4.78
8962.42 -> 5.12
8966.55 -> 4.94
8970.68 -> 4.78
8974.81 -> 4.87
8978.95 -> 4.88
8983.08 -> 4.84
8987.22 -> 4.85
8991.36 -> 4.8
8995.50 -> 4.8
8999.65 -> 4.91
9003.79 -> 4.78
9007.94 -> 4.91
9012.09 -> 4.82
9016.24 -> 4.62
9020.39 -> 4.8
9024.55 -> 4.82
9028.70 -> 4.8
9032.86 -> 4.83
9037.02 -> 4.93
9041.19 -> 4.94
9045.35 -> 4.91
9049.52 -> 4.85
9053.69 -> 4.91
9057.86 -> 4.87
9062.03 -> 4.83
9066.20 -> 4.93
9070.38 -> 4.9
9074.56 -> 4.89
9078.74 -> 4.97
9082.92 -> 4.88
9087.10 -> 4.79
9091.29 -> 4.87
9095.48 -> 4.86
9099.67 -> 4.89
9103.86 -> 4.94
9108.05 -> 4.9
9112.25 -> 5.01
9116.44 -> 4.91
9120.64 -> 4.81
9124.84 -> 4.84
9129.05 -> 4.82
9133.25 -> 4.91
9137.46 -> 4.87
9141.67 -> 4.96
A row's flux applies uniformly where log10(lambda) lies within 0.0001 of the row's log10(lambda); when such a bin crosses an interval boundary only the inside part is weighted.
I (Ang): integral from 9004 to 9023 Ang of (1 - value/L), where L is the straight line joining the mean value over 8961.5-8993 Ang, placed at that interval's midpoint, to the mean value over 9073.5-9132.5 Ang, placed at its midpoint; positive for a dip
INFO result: 0.4 Ang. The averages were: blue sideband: 4.88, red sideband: 4.89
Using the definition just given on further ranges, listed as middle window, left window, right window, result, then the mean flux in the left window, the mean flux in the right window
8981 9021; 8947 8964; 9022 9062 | 0.7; 4.93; 4.87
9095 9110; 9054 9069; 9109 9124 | 0.0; 4.88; 4.9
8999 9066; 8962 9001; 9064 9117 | 0.5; 4.87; 4.9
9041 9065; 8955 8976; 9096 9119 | 0.2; 4.9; 4.92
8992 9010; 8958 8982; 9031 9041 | 0.2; 4.9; 4.89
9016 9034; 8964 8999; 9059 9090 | 0.3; 4.85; 4.88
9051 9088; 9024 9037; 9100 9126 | -0.1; 4.84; 4.9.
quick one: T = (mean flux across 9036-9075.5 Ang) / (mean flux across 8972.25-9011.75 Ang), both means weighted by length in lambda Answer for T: 1.0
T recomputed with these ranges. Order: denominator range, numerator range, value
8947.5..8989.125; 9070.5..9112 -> 1.00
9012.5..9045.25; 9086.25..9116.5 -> 1.02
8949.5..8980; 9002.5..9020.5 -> 0.98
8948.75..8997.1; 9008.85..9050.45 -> 0.99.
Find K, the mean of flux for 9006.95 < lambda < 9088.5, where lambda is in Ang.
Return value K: 4.86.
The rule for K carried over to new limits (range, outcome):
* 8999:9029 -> 4.8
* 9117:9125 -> 4.84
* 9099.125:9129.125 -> 4.89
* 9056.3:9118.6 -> 4.9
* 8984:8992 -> 4.83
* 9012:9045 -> 4.83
